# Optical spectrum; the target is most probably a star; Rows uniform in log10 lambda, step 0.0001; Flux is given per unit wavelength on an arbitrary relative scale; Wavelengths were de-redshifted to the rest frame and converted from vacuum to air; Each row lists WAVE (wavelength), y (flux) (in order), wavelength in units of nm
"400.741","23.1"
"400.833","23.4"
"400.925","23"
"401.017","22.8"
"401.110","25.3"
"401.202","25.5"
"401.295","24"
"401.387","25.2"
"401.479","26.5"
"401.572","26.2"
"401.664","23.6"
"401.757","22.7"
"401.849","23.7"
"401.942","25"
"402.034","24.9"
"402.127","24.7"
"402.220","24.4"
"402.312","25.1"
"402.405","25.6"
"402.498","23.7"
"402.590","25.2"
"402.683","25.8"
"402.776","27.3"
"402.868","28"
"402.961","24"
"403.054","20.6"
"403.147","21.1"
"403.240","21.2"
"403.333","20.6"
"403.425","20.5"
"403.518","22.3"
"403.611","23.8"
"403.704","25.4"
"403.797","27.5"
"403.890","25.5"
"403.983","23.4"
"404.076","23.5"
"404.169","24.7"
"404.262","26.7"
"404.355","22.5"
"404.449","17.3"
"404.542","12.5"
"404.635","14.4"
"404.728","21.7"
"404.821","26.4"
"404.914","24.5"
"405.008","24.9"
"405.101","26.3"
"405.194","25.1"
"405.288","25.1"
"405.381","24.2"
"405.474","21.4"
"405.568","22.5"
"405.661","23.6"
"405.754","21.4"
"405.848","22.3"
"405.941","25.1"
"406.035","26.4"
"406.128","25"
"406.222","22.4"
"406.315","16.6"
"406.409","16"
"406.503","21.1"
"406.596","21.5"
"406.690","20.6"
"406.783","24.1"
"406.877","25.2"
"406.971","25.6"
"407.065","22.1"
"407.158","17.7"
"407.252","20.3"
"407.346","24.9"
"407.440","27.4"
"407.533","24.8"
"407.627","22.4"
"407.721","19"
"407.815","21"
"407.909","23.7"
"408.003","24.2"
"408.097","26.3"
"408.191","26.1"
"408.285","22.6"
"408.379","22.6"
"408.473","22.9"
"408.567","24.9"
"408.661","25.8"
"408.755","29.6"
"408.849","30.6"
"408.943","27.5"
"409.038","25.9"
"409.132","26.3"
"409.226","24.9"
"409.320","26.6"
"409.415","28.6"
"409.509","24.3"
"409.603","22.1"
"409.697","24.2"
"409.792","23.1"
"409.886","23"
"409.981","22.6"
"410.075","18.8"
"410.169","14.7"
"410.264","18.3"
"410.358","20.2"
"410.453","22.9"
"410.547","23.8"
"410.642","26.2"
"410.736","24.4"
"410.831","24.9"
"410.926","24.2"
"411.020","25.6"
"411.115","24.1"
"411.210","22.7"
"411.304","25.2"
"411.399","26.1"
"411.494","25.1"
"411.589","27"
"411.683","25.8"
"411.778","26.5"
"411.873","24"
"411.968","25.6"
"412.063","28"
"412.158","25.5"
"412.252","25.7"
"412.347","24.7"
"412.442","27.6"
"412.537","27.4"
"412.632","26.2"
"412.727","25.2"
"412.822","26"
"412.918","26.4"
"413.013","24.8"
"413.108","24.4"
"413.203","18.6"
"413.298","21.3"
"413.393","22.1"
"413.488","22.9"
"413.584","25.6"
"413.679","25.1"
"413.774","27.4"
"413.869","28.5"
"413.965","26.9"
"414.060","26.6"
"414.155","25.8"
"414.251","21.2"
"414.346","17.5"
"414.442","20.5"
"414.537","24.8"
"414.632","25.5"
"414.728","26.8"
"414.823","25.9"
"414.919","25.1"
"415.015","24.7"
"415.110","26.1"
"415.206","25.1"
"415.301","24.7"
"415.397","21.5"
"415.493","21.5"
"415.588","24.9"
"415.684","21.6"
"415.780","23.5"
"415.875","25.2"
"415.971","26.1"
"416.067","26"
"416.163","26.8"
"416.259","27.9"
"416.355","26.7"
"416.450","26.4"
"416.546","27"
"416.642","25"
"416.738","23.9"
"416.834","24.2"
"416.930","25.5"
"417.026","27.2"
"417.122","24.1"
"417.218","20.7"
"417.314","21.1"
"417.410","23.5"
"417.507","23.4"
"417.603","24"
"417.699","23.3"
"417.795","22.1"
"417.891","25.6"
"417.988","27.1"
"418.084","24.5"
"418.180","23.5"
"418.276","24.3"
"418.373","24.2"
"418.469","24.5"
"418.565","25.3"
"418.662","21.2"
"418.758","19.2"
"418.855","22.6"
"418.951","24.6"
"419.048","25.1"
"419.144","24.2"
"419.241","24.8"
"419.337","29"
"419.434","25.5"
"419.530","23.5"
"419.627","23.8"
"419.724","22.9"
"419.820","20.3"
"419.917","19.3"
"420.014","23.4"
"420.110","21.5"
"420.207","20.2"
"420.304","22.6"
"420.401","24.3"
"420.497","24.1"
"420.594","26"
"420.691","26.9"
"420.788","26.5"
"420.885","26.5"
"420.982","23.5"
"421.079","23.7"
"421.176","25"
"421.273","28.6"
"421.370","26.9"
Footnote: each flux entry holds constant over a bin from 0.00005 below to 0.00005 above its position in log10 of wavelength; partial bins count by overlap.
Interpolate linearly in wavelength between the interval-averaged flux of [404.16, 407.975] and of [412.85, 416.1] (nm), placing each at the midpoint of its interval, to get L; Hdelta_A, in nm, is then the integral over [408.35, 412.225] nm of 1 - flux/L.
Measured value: -0.20 nm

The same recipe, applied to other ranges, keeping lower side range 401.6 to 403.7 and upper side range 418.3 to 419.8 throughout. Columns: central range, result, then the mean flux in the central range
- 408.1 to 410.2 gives -0.057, 24.6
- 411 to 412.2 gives -0.078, 25.5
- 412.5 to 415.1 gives -0.070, 24.6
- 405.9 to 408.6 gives 0.120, 22.8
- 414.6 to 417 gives -0.118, 25.1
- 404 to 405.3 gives 0.075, 22.5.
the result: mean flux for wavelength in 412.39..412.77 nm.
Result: 26.6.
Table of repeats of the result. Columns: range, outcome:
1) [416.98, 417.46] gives 23.3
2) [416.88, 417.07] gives 26.3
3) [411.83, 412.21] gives 25.8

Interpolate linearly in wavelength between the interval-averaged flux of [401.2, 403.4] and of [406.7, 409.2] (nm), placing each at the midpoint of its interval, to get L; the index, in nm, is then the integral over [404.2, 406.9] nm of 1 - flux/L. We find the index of 0.224 nm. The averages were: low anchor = 24.3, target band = 22.3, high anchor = 24.3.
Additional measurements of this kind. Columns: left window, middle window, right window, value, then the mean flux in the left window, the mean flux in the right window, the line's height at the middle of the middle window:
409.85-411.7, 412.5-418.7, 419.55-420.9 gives -0.32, 23.2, 23.4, 23.3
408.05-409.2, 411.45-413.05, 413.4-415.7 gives -0.06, 25.9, 24.4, 25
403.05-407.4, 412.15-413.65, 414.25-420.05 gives -0.07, 22.5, 24.1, 23.5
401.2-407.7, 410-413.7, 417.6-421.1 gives -0.09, 23.3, 23.9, 23.6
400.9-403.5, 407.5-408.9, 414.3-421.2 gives -0.02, 24.1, 24.1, 24.1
